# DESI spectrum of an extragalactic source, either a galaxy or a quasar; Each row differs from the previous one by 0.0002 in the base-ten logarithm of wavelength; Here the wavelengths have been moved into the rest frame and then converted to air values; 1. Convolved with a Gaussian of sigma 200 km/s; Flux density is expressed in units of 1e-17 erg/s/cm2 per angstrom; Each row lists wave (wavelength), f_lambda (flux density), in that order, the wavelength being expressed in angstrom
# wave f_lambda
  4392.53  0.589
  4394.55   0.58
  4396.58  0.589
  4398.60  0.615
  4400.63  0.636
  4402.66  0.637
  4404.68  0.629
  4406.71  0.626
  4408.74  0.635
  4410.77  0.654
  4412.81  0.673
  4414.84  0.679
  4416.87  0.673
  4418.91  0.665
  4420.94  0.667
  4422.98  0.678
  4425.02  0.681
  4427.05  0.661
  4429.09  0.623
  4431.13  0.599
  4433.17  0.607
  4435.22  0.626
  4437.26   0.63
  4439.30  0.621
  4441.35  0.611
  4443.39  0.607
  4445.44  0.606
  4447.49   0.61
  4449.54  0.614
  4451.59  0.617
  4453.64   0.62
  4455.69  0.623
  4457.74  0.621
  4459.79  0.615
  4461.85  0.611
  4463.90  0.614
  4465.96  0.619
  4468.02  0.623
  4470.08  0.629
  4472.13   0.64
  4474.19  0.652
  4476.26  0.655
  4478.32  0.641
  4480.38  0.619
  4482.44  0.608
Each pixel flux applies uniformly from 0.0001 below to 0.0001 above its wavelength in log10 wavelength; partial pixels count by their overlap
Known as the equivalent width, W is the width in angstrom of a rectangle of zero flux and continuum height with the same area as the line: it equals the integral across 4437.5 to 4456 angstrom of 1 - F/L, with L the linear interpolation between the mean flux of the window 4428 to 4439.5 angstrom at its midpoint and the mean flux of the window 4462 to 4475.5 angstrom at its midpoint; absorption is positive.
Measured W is 0.2 angstrom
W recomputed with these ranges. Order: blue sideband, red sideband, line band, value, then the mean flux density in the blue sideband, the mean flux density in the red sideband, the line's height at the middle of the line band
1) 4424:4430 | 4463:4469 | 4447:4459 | 0.2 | 0.656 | 0.618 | 0.631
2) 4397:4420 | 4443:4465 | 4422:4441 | -0.2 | 0.646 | 0.614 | 0.63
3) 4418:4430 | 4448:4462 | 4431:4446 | 0.6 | 0.663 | 0.617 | 0.642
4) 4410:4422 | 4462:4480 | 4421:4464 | 1.8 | 0.669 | 0.633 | 0.651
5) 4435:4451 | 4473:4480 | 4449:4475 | 0.4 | 0.615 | 0.646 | 0.633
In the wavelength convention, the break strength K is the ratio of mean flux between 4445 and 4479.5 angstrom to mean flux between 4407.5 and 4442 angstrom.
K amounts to 1.0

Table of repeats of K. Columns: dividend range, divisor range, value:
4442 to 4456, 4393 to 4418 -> 0.97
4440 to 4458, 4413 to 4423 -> 0.91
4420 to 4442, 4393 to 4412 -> 1.02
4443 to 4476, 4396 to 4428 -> 0.95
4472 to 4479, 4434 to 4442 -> 1.04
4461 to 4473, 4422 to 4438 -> 0.98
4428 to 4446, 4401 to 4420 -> 0.94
